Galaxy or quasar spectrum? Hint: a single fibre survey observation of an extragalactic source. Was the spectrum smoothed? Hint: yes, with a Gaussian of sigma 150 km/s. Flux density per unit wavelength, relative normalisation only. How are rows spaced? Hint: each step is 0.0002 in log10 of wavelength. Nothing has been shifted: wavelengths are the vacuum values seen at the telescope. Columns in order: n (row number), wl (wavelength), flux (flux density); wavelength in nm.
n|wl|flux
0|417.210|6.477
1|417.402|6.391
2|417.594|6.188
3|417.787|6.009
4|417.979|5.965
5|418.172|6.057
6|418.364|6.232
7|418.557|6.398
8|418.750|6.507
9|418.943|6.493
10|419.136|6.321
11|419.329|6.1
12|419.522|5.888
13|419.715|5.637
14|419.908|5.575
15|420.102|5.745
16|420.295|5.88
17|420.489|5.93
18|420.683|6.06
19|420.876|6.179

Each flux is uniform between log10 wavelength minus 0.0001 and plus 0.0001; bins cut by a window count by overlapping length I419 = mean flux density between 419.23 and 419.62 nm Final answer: 6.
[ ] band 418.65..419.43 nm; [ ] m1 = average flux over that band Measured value 6.35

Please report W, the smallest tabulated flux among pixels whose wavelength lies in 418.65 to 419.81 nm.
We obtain 5.637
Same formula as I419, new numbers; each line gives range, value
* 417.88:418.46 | 6.09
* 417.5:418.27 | 6.05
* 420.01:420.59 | 5.85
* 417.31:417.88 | 6.19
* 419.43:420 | 5.71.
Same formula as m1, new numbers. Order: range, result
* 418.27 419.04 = 6.4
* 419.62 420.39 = 5.71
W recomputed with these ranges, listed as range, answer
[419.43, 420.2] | 5.575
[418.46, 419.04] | 6.398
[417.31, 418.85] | 5.965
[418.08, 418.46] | 6.057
